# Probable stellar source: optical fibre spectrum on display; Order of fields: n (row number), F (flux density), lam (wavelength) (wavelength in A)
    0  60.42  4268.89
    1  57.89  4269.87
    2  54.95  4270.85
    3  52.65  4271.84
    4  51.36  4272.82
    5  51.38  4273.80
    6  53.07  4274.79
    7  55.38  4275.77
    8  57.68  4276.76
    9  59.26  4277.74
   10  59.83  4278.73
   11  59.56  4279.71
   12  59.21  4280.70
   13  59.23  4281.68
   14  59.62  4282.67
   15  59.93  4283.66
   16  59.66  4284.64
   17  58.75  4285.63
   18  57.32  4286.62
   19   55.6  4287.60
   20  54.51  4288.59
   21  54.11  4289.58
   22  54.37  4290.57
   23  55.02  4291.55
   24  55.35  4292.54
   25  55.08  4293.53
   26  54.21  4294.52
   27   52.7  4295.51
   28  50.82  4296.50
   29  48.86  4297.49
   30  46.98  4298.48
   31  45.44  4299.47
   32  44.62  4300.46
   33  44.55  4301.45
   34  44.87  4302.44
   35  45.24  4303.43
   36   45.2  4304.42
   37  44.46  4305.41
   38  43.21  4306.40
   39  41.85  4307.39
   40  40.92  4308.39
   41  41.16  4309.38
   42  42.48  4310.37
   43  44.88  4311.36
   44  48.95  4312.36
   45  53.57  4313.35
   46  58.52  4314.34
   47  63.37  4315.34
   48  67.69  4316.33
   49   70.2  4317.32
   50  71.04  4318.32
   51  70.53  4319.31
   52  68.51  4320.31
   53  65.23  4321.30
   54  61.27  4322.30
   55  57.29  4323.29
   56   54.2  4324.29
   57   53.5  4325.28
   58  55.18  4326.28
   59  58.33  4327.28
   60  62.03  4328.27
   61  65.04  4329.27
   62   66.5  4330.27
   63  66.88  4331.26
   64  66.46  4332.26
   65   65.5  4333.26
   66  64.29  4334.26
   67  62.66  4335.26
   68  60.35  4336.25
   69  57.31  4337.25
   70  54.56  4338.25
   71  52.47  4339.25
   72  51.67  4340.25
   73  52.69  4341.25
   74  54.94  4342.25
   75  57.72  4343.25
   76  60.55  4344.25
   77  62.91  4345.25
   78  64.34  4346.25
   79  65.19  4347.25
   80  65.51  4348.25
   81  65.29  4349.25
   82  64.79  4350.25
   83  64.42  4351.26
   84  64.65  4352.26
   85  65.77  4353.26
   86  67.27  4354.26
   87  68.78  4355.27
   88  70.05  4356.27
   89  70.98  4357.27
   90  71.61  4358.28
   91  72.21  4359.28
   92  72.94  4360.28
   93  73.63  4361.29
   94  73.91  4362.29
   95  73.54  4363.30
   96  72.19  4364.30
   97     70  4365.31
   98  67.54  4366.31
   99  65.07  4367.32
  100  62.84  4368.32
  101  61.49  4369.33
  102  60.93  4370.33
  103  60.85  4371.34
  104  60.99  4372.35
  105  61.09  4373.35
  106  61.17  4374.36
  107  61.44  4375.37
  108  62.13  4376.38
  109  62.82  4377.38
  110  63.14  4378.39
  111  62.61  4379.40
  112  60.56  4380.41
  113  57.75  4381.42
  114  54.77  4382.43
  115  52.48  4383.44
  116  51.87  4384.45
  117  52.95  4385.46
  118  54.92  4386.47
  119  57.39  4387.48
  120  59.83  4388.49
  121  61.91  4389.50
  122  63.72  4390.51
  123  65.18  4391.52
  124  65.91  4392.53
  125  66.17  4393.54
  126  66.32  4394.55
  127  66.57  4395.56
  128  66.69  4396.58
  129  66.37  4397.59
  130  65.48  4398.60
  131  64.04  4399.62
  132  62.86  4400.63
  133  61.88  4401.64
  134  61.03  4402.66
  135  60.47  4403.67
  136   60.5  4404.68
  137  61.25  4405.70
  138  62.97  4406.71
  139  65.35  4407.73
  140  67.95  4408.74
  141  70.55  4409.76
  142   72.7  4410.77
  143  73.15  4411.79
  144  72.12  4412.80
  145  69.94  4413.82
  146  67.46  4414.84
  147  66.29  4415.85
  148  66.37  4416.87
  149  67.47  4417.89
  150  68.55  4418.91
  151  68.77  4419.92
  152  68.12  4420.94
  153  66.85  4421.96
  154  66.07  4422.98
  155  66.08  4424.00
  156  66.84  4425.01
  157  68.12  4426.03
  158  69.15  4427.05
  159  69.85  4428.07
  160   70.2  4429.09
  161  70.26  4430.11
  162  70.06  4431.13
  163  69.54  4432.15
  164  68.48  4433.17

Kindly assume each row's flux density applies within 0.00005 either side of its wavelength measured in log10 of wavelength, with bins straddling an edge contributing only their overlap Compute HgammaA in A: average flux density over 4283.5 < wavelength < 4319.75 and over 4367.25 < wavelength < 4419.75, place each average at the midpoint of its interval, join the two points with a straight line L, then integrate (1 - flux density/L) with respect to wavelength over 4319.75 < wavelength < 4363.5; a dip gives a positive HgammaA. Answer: -4.7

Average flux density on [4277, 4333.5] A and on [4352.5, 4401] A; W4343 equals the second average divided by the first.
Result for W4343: 1.2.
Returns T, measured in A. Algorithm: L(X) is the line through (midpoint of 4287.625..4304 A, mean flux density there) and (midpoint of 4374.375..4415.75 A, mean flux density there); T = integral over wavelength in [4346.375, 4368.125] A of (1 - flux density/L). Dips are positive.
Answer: -3.9 A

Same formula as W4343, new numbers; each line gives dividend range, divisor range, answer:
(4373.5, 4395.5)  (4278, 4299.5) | 1.09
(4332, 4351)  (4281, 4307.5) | 1.17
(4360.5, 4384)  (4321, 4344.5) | 1.07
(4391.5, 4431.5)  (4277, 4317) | 1.28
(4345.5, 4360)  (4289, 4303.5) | 1.34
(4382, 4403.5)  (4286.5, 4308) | 1.24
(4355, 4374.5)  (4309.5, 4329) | 1.15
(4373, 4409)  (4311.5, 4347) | 1.02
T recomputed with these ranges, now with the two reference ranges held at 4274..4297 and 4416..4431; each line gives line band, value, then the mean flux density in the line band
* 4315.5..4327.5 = -0.7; 62.9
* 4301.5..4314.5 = 2.9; 45.4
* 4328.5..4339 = -0.4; 62.7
